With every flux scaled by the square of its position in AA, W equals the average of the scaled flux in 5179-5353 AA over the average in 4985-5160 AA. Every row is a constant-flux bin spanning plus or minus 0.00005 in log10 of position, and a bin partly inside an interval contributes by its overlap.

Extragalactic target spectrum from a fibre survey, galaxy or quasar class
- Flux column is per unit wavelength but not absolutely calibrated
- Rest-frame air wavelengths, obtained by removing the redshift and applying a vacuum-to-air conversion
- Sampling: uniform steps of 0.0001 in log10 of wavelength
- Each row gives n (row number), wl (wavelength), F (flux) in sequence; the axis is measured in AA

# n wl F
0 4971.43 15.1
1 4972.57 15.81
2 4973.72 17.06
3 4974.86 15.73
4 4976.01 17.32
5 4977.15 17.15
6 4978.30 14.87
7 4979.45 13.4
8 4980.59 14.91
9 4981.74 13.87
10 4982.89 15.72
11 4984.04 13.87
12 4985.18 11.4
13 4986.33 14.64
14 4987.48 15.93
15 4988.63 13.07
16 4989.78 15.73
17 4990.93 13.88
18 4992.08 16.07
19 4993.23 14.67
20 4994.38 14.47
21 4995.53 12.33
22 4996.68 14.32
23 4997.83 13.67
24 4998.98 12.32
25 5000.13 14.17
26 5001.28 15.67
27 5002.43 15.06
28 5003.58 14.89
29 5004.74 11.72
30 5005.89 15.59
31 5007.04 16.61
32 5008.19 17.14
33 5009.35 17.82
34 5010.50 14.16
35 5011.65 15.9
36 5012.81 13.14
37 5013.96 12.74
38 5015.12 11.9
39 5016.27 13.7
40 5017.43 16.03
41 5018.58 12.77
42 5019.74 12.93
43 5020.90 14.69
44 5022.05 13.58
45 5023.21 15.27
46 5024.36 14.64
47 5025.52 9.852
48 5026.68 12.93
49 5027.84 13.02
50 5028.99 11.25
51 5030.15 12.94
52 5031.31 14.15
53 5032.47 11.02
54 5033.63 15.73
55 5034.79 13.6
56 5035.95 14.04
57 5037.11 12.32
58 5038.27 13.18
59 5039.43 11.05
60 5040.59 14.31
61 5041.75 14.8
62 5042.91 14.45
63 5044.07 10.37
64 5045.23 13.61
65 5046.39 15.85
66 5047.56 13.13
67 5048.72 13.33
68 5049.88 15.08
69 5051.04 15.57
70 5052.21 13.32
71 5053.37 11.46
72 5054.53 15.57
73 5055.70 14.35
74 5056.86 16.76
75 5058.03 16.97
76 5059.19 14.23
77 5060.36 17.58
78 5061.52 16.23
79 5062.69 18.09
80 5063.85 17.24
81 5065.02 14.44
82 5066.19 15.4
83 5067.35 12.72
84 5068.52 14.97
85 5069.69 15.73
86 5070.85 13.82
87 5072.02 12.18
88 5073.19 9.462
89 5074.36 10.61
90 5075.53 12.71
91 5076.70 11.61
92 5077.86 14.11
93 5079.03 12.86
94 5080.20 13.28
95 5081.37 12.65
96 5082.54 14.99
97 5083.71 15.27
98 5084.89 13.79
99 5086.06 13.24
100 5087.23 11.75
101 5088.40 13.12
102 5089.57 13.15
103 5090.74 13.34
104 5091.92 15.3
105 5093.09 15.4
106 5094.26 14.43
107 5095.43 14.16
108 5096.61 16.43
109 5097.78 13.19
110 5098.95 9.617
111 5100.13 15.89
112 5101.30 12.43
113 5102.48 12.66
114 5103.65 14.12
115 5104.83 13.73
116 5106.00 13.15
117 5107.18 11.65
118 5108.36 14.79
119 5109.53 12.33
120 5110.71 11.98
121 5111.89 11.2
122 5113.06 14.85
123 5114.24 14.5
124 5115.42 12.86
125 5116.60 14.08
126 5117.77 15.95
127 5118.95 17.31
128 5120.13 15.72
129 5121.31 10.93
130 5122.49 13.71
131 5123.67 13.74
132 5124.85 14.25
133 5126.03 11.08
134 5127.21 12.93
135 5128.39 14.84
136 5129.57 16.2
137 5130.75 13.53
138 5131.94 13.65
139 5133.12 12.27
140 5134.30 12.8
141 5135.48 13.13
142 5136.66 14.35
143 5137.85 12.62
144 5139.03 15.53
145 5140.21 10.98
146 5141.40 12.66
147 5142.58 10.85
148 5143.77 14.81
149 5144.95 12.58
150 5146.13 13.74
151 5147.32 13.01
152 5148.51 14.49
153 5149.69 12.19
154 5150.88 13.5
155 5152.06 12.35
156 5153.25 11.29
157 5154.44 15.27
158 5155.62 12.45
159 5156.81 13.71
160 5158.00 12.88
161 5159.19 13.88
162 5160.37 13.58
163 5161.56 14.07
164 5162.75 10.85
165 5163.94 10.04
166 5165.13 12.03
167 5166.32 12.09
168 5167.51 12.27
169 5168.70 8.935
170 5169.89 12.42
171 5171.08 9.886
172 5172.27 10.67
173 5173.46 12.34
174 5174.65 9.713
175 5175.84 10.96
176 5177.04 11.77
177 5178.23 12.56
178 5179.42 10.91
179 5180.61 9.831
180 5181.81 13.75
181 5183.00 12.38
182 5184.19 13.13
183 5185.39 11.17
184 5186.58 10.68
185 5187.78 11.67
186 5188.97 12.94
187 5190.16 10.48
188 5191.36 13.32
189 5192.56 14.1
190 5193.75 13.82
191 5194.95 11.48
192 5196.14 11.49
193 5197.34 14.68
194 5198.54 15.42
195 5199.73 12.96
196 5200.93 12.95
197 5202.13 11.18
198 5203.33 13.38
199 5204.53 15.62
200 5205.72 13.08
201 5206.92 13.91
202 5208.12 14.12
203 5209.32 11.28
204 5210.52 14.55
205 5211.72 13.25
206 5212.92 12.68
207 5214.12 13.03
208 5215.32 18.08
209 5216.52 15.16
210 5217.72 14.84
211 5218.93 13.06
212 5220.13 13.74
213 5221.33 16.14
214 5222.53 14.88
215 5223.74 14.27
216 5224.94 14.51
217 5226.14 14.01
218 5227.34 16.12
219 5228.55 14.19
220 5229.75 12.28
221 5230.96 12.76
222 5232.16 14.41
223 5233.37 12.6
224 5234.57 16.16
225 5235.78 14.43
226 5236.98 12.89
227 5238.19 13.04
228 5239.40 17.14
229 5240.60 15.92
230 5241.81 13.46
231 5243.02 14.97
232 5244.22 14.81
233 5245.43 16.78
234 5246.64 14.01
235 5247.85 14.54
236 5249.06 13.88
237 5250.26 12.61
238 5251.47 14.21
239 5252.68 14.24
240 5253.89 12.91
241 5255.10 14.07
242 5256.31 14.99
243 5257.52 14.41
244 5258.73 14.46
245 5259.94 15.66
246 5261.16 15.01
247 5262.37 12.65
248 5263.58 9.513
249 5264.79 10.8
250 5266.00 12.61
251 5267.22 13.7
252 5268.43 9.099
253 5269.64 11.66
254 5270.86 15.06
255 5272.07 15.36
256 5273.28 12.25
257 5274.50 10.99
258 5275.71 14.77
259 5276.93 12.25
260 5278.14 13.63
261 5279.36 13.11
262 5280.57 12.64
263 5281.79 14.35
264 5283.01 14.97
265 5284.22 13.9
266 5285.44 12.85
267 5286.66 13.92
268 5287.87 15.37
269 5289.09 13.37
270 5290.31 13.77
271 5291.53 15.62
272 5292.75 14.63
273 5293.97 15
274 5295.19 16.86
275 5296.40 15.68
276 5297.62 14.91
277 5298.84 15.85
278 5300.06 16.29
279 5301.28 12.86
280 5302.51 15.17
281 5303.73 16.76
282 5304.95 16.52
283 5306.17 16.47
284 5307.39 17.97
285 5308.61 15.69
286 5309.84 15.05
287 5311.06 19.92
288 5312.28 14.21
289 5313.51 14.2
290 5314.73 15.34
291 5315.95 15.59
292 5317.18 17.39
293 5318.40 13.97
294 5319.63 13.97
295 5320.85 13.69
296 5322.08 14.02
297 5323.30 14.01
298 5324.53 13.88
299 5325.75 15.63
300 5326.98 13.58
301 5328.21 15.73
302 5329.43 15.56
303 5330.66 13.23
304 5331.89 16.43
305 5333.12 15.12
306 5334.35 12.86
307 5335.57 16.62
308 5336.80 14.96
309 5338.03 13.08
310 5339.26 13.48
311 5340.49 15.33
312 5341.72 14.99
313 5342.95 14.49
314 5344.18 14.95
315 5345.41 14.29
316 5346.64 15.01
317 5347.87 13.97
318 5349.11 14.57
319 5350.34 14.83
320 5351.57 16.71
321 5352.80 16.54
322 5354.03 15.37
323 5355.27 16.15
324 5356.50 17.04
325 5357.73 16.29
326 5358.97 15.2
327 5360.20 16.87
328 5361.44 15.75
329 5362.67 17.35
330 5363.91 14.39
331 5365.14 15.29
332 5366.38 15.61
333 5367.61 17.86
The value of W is 1.11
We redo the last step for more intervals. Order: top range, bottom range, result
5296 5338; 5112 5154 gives 1.21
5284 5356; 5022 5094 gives 1.21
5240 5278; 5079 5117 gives 1.07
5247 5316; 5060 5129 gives 1.11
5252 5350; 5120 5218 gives 1.18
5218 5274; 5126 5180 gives 1.15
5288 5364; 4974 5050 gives 1.22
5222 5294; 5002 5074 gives 1.07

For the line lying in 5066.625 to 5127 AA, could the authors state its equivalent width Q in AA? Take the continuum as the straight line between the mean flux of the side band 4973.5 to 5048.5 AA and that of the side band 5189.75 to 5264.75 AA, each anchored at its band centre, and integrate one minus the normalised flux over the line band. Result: 2.4 AA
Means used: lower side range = 14.1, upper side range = 13.9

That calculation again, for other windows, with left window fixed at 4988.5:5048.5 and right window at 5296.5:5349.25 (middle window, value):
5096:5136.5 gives 1.9 AA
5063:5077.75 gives 0.6 AA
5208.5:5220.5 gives 0.6 AA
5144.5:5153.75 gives 1.0 AA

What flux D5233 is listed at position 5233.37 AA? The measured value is 12.6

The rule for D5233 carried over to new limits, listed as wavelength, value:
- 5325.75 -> 15.63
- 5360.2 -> 16.87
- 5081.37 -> 12.65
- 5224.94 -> 14.51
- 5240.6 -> 15.92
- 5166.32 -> 12.09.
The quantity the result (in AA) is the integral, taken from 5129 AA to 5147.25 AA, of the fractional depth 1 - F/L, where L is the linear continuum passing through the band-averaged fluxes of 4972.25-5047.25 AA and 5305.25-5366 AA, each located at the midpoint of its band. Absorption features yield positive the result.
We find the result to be 1.6 AA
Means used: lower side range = 14.2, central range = 13.3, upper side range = 15.3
